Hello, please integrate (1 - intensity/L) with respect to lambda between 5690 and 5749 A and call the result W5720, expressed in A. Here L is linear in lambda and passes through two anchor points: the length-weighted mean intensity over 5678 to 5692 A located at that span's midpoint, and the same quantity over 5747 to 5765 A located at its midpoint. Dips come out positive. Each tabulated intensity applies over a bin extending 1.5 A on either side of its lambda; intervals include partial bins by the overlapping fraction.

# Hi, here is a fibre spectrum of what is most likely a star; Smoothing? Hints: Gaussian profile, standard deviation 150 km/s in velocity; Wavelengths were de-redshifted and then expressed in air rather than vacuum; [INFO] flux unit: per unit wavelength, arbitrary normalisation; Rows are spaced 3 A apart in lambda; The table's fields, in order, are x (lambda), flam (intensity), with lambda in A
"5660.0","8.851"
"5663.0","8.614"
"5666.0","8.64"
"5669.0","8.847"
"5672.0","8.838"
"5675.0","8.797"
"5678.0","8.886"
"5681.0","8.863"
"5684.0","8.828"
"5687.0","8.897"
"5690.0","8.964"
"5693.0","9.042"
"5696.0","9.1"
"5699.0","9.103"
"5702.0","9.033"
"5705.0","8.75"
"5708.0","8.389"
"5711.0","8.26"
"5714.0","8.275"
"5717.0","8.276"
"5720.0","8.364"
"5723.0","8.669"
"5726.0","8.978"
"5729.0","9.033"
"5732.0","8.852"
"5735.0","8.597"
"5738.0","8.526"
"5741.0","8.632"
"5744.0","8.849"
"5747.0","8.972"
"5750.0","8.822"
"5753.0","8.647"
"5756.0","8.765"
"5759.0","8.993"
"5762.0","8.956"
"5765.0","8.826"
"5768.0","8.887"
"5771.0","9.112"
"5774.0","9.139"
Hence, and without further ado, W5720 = 0.9 A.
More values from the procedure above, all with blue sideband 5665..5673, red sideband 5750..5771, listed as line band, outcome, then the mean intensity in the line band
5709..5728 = 0.7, 8.48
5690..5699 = -0.3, 9.06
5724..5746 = 0.1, 8.78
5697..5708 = -0.1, 8.89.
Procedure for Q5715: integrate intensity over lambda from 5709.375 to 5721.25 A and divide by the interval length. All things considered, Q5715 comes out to 8.29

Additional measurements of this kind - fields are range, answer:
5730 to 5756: 8.74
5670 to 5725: 8.74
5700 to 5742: 8.62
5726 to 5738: 8.81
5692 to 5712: 8.82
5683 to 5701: 8.99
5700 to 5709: 8.76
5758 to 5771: 8.94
